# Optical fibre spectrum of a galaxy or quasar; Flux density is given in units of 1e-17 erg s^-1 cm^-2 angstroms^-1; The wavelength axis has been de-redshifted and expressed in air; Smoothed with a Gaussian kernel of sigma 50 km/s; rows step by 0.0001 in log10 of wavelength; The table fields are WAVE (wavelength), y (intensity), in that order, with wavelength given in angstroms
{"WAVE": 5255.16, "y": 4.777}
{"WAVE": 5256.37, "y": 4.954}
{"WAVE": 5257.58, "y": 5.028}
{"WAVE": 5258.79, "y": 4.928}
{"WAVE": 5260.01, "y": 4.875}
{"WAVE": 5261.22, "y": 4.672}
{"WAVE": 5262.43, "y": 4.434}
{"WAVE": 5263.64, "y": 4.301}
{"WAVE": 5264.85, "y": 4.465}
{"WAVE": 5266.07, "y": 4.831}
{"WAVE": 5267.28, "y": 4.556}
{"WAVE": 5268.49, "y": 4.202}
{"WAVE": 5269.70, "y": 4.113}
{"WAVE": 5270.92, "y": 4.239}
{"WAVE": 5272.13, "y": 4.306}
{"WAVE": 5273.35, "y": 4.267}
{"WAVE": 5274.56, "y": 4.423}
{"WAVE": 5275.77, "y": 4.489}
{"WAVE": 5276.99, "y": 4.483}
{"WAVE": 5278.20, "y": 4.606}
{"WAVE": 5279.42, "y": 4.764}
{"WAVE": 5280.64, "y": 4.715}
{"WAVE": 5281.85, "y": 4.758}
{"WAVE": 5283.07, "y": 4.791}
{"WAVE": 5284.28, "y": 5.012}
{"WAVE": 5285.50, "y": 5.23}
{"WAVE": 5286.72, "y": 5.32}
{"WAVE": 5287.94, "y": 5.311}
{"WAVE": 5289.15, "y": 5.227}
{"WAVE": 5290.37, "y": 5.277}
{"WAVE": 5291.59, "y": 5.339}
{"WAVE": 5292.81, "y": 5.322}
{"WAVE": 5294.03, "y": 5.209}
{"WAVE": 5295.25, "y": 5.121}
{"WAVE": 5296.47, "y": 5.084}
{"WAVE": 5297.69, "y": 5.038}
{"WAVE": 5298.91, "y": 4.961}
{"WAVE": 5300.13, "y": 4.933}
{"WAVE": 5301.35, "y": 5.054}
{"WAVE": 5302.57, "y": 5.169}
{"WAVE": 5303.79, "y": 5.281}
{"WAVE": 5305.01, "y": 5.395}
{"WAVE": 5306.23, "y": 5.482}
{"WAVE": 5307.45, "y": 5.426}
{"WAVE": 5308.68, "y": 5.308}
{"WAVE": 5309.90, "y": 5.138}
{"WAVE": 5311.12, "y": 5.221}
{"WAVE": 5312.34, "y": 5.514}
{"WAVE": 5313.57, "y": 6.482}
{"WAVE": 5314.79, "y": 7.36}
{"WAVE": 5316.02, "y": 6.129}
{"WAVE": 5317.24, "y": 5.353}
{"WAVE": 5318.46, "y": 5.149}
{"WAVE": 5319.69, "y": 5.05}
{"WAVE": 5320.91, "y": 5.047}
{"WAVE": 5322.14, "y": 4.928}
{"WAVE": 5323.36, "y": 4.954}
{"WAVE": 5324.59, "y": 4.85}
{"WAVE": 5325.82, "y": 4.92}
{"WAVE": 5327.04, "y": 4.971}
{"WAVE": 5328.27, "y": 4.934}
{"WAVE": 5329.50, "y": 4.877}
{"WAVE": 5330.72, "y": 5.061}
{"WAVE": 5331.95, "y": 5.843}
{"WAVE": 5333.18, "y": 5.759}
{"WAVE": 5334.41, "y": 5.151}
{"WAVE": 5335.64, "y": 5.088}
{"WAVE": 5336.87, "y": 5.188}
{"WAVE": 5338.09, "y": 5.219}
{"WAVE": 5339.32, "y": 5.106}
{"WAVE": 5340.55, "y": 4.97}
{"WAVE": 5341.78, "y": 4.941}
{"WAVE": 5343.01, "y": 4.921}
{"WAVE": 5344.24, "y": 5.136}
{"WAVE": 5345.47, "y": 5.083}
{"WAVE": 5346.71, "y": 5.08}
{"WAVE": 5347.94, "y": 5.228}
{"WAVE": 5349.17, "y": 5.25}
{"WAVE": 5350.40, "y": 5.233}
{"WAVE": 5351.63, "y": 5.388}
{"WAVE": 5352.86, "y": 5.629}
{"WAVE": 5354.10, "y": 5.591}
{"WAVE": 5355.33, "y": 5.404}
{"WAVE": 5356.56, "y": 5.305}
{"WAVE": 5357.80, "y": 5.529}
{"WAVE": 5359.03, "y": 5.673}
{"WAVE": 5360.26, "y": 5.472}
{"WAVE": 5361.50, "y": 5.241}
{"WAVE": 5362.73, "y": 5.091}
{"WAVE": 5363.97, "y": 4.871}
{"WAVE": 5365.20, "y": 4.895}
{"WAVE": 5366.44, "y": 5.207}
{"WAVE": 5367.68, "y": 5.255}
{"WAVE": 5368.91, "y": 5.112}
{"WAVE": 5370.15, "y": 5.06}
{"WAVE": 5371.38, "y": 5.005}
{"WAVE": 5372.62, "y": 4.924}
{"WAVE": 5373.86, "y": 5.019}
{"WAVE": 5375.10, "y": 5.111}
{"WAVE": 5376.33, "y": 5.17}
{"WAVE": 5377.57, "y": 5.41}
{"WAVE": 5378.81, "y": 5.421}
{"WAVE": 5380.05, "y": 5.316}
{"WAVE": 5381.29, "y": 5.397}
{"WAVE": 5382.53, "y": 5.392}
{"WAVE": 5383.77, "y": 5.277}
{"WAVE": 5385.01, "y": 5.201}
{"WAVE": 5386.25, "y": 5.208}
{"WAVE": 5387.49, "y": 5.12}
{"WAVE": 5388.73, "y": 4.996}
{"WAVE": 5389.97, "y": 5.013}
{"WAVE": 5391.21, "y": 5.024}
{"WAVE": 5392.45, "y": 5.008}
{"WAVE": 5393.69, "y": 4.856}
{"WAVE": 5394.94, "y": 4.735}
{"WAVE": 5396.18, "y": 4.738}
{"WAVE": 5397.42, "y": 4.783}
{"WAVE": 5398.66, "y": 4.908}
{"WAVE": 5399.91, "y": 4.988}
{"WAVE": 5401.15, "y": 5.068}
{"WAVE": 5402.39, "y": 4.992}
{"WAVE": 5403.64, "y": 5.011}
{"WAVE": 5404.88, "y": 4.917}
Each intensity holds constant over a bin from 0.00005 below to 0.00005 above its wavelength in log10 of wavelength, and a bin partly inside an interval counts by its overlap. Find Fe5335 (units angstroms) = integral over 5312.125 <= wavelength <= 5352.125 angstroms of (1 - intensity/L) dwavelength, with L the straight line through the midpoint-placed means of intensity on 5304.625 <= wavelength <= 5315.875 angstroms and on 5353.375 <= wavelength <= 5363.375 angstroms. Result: 2.2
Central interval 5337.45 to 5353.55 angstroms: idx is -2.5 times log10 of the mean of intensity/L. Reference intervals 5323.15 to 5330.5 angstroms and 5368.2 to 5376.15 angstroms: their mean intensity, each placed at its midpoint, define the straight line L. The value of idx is -0.04 mag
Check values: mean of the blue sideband 4.92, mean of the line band 5.17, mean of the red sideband 5.05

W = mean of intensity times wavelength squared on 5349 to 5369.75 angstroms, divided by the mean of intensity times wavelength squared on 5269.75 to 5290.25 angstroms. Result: 1.2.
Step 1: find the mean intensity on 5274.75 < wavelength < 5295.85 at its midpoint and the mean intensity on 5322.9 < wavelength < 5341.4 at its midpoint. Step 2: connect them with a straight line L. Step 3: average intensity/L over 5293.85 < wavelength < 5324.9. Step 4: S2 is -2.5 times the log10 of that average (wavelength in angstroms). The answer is -0.059 mag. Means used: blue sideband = 4.99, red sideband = 5.12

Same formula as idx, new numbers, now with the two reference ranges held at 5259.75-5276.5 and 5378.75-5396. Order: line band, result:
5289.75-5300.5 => -0.12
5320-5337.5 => -0.07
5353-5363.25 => -0.10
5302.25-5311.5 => -0.14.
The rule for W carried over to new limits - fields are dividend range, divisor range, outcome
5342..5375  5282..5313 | 1.02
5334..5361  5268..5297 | 1.12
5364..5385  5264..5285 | 1.19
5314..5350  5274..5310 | 1.05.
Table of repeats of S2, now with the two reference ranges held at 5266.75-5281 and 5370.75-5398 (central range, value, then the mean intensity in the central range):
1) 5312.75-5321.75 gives -0.22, 5.76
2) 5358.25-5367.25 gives -0.05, 5.21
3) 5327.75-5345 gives -0.08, 5.16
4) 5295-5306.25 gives -0.12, 5.14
